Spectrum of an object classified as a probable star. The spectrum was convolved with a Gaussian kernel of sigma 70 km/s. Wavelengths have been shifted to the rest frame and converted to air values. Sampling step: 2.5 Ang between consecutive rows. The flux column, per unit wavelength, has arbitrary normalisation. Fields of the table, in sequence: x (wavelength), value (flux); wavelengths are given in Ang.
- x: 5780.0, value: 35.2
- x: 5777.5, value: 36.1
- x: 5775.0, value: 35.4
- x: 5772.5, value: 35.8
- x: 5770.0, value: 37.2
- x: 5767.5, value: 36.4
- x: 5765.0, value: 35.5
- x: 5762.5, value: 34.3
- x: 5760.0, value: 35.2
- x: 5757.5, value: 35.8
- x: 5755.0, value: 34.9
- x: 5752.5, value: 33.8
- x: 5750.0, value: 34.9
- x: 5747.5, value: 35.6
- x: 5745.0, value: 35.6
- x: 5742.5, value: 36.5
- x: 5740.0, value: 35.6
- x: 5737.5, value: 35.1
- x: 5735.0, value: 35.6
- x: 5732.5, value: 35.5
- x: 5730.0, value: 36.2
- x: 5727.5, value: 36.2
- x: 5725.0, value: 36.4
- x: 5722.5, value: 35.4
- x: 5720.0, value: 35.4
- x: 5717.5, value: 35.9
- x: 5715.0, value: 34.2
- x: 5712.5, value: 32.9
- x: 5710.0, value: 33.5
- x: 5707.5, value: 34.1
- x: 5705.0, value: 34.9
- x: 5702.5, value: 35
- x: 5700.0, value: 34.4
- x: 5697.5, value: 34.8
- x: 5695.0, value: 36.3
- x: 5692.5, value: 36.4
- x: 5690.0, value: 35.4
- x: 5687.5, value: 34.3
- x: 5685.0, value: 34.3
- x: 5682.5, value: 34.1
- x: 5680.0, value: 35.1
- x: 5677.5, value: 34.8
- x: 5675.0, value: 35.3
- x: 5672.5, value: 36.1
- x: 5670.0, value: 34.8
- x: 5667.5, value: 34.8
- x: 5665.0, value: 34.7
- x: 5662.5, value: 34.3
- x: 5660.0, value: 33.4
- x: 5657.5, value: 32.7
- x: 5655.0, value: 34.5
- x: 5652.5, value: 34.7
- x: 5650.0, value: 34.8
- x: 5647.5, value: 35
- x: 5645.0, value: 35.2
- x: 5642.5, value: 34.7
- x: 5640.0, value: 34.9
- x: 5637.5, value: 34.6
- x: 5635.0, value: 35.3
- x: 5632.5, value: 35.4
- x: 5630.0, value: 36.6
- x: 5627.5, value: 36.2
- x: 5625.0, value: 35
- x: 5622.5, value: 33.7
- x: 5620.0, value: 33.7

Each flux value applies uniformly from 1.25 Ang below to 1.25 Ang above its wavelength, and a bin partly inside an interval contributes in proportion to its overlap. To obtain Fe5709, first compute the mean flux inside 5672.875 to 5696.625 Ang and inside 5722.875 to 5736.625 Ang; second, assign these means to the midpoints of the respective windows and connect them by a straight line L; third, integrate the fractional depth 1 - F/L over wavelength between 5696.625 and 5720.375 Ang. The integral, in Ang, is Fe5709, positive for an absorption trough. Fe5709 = 0.7 Ang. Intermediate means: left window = 35.1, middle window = 34.5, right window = 35.9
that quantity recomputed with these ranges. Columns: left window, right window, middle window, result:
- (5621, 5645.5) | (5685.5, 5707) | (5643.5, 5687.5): 0.6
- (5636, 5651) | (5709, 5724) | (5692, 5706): -0.2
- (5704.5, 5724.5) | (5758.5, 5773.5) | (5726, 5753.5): -0.3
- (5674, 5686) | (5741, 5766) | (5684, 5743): -0.4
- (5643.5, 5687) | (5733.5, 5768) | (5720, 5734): -0.3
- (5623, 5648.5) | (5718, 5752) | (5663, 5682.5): 0.2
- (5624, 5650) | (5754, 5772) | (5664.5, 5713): 0.8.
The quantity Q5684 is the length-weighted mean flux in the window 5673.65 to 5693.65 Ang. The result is 35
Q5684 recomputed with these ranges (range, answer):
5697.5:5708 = 34.7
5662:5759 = 35.1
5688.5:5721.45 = 34.9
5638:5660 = 34.5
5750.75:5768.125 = 35.1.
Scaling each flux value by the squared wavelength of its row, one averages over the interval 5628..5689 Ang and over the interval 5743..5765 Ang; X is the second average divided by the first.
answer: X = 1.0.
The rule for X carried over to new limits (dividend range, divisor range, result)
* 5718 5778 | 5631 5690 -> 1.06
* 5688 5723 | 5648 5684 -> 1.02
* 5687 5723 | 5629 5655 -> 1.02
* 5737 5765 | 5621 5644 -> 1.05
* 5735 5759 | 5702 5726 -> 1.03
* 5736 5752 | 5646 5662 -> 1.07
